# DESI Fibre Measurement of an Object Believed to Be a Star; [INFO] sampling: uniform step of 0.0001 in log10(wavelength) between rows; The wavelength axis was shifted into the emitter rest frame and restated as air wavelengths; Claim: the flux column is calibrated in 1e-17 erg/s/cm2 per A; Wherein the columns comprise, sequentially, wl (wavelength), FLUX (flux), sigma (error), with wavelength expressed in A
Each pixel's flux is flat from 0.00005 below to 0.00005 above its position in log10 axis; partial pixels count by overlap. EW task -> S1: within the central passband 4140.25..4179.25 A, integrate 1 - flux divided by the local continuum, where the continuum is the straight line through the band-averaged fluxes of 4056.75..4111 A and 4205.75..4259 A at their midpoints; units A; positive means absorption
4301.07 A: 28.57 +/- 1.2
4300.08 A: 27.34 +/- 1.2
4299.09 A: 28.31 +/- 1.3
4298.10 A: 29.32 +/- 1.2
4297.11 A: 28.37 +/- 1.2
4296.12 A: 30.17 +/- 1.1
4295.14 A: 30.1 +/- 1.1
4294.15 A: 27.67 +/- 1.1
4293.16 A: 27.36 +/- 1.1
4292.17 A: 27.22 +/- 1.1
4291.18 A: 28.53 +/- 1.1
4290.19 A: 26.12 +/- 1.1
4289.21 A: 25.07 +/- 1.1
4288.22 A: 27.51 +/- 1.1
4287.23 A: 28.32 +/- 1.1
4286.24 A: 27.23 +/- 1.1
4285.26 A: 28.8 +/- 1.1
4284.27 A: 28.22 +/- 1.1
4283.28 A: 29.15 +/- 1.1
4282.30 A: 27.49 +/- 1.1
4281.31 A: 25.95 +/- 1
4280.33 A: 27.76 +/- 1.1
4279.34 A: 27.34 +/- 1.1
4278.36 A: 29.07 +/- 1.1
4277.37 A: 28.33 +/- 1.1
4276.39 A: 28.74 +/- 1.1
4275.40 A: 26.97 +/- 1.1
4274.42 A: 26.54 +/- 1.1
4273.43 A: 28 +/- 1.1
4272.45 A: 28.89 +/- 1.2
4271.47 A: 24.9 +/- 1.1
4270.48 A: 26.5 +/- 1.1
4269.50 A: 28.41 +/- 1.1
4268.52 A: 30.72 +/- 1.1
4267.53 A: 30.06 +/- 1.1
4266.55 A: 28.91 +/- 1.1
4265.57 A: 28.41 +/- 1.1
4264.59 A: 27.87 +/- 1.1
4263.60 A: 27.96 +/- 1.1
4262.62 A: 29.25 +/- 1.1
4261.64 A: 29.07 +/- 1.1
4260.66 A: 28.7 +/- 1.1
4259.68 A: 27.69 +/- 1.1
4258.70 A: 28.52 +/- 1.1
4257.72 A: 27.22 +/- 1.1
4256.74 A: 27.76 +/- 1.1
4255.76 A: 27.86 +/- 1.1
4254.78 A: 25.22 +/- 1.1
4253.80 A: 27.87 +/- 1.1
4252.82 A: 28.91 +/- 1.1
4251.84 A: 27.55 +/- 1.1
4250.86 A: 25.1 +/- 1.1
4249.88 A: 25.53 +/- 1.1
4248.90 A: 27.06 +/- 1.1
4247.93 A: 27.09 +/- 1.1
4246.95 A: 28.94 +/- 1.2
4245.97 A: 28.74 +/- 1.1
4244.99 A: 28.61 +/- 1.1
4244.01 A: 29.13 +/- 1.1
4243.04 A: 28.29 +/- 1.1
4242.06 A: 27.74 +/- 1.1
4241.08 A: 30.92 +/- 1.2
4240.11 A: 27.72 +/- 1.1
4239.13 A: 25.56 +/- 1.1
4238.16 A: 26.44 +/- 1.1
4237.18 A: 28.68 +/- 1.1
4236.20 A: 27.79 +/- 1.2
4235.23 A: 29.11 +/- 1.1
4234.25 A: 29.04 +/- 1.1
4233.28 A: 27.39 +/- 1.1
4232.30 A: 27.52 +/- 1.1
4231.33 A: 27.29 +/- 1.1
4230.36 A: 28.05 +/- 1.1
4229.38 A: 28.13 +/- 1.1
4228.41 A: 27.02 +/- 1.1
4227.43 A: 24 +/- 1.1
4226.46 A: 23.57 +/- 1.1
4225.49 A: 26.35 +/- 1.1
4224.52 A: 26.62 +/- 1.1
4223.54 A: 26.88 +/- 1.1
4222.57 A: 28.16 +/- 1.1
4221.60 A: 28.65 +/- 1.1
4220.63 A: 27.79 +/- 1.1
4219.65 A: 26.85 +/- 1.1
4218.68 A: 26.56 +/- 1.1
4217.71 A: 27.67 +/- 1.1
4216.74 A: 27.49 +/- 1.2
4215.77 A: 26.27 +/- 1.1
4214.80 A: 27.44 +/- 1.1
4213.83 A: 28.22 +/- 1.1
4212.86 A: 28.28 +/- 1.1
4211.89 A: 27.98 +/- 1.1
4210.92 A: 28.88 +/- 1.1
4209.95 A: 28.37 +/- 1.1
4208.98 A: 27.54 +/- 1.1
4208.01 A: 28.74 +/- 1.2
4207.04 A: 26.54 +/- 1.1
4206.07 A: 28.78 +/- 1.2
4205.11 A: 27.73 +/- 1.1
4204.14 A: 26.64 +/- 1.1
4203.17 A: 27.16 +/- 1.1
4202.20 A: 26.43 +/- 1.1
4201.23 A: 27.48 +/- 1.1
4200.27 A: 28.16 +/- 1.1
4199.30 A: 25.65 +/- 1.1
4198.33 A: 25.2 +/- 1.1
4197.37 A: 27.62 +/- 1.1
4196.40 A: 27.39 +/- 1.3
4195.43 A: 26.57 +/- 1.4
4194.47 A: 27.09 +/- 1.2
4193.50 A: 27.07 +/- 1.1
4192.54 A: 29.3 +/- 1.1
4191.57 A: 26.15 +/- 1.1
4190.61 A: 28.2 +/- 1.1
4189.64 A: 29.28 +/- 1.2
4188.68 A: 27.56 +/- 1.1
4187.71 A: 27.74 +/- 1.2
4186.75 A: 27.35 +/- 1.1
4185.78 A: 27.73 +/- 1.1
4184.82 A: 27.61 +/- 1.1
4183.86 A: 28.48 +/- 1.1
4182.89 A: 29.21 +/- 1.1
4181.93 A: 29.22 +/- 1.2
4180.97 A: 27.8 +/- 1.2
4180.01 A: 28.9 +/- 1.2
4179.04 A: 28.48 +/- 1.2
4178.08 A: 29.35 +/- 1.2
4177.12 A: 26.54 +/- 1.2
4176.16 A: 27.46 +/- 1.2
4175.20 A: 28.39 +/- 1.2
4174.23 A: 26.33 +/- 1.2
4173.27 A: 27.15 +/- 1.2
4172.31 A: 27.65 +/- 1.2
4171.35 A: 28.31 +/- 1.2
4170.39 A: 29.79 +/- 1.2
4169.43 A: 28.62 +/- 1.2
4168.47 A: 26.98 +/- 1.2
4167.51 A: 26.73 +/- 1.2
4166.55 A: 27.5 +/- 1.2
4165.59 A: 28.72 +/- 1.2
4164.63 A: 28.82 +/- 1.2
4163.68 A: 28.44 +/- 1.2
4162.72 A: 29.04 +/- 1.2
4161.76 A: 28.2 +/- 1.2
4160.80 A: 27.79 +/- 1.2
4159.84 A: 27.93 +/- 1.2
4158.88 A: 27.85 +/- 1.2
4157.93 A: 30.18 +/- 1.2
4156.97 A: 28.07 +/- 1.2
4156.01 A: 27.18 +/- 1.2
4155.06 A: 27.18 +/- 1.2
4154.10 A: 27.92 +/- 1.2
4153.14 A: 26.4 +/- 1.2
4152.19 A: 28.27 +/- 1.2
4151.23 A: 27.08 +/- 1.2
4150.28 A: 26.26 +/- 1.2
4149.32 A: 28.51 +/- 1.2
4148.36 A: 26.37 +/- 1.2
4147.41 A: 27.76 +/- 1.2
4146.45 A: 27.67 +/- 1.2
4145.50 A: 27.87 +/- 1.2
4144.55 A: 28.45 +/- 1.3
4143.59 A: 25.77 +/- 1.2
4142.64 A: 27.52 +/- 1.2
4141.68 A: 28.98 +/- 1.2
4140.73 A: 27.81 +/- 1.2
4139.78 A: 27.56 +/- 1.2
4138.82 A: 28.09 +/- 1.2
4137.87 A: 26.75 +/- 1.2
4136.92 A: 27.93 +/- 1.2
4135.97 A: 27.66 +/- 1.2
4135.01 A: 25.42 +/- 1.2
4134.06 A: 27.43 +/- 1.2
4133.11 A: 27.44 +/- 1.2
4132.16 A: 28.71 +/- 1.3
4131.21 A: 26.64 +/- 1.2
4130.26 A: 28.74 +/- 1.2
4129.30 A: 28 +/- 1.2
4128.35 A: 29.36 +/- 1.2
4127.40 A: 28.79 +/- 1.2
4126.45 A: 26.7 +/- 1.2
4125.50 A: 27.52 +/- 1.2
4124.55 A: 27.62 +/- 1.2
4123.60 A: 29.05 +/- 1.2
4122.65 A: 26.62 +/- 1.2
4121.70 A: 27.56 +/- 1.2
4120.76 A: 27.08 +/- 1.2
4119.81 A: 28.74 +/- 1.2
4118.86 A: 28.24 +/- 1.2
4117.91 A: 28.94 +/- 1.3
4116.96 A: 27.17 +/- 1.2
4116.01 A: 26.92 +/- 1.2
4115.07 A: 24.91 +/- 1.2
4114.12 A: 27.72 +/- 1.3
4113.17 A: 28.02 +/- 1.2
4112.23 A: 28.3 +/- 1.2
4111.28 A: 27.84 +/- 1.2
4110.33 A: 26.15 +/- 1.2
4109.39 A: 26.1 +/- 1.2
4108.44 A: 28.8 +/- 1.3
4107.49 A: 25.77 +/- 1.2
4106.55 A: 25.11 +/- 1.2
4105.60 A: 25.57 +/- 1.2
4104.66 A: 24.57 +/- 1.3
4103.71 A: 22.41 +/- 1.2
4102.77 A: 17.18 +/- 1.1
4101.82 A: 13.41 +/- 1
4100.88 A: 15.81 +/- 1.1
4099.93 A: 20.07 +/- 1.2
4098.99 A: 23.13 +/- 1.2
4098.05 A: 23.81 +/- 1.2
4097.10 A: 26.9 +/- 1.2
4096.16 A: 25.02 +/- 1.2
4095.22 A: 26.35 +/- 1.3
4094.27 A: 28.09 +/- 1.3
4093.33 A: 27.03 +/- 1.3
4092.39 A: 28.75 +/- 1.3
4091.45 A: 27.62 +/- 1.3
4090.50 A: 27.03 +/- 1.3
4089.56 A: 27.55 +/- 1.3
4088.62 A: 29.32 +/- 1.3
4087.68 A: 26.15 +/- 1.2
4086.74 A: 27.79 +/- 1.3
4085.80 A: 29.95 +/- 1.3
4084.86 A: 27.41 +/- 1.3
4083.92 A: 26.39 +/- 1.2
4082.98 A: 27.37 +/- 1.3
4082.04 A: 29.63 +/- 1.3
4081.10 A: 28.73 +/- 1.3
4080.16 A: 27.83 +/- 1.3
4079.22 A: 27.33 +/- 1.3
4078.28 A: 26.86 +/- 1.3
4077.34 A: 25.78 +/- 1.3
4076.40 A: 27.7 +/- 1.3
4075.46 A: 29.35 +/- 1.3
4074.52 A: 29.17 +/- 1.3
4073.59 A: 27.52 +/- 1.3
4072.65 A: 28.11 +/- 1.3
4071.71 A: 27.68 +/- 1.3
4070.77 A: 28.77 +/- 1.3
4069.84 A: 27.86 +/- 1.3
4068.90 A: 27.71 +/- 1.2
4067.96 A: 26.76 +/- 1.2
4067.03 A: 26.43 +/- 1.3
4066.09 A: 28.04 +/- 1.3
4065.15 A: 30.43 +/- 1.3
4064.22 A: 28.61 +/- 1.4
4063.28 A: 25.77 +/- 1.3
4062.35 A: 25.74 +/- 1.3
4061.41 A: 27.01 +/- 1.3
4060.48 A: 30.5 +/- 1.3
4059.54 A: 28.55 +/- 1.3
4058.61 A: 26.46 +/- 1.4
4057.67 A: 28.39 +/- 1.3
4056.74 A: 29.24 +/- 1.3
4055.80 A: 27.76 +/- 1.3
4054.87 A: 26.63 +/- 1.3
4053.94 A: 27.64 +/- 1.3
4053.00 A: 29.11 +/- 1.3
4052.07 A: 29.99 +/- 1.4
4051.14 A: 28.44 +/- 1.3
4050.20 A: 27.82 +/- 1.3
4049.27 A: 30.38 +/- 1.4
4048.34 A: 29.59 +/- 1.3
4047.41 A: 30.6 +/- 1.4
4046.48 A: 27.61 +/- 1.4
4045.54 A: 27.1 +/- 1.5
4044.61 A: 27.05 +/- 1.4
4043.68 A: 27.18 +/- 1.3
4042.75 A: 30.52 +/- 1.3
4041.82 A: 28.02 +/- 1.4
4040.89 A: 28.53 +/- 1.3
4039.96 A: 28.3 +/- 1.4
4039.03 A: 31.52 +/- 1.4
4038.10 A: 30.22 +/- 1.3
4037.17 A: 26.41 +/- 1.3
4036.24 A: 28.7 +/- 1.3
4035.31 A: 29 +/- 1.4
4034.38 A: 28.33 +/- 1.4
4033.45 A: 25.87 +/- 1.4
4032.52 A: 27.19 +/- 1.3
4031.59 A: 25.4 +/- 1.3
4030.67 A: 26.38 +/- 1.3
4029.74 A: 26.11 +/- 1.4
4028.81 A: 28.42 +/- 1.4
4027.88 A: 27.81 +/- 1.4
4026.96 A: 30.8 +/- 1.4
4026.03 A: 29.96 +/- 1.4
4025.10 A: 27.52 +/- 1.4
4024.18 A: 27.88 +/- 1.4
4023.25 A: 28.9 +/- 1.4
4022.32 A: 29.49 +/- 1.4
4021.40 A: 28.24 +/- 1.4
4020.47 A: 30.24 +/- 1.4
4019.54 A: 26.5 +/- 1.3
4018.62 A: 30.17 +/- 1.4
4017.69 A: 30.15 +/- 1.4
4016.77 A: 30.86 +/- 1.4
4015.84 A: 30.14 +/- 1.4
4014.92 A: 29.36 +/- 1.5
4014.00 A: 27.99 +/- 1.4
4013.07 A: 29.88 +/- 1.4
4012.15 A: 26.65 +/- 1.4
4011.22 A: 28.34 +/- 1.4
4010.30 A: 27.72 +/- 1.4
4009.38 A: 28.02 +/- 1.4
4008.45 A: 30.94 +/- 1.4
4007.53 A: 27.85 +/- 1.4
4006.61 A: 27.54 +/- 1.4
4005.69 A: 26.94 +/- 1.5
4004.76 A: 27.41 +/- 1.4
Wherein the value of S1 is -1.2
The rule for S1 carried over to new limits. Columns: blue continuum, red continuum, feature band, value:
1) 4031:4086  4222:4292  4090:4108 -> 2.6 A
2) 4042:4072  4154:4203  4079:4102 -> 1.6 A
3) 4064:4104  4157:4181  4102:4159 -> 0.4 A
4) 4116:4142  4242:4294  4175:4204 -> 0.1 A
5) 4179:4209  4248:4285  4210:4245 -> 0.2 A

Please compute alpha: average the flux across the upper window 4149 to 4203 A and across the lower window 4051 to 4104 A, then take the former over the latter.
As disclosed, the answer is 1.04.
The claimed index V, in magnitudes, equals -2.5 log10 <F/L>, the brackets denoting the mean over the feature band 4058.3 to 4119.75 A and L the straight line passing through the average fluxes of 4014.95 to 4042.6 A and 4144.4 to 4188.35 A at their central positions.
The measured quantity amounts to 0.07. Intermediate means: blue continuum 28.6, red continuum 27.9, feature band 26.6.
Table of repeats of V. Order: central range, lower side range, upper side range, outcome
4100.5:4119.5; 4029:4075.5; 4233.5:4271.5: 0.12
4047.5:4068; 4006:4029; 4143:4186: 0.01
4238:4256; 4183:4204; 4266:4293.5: 0.00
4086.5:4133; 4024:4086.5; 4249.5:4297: 0.07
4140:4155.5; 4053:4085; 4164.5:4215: 0.01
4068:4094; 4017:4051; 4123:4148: 0.01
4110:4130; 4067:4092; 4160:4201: 0.00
